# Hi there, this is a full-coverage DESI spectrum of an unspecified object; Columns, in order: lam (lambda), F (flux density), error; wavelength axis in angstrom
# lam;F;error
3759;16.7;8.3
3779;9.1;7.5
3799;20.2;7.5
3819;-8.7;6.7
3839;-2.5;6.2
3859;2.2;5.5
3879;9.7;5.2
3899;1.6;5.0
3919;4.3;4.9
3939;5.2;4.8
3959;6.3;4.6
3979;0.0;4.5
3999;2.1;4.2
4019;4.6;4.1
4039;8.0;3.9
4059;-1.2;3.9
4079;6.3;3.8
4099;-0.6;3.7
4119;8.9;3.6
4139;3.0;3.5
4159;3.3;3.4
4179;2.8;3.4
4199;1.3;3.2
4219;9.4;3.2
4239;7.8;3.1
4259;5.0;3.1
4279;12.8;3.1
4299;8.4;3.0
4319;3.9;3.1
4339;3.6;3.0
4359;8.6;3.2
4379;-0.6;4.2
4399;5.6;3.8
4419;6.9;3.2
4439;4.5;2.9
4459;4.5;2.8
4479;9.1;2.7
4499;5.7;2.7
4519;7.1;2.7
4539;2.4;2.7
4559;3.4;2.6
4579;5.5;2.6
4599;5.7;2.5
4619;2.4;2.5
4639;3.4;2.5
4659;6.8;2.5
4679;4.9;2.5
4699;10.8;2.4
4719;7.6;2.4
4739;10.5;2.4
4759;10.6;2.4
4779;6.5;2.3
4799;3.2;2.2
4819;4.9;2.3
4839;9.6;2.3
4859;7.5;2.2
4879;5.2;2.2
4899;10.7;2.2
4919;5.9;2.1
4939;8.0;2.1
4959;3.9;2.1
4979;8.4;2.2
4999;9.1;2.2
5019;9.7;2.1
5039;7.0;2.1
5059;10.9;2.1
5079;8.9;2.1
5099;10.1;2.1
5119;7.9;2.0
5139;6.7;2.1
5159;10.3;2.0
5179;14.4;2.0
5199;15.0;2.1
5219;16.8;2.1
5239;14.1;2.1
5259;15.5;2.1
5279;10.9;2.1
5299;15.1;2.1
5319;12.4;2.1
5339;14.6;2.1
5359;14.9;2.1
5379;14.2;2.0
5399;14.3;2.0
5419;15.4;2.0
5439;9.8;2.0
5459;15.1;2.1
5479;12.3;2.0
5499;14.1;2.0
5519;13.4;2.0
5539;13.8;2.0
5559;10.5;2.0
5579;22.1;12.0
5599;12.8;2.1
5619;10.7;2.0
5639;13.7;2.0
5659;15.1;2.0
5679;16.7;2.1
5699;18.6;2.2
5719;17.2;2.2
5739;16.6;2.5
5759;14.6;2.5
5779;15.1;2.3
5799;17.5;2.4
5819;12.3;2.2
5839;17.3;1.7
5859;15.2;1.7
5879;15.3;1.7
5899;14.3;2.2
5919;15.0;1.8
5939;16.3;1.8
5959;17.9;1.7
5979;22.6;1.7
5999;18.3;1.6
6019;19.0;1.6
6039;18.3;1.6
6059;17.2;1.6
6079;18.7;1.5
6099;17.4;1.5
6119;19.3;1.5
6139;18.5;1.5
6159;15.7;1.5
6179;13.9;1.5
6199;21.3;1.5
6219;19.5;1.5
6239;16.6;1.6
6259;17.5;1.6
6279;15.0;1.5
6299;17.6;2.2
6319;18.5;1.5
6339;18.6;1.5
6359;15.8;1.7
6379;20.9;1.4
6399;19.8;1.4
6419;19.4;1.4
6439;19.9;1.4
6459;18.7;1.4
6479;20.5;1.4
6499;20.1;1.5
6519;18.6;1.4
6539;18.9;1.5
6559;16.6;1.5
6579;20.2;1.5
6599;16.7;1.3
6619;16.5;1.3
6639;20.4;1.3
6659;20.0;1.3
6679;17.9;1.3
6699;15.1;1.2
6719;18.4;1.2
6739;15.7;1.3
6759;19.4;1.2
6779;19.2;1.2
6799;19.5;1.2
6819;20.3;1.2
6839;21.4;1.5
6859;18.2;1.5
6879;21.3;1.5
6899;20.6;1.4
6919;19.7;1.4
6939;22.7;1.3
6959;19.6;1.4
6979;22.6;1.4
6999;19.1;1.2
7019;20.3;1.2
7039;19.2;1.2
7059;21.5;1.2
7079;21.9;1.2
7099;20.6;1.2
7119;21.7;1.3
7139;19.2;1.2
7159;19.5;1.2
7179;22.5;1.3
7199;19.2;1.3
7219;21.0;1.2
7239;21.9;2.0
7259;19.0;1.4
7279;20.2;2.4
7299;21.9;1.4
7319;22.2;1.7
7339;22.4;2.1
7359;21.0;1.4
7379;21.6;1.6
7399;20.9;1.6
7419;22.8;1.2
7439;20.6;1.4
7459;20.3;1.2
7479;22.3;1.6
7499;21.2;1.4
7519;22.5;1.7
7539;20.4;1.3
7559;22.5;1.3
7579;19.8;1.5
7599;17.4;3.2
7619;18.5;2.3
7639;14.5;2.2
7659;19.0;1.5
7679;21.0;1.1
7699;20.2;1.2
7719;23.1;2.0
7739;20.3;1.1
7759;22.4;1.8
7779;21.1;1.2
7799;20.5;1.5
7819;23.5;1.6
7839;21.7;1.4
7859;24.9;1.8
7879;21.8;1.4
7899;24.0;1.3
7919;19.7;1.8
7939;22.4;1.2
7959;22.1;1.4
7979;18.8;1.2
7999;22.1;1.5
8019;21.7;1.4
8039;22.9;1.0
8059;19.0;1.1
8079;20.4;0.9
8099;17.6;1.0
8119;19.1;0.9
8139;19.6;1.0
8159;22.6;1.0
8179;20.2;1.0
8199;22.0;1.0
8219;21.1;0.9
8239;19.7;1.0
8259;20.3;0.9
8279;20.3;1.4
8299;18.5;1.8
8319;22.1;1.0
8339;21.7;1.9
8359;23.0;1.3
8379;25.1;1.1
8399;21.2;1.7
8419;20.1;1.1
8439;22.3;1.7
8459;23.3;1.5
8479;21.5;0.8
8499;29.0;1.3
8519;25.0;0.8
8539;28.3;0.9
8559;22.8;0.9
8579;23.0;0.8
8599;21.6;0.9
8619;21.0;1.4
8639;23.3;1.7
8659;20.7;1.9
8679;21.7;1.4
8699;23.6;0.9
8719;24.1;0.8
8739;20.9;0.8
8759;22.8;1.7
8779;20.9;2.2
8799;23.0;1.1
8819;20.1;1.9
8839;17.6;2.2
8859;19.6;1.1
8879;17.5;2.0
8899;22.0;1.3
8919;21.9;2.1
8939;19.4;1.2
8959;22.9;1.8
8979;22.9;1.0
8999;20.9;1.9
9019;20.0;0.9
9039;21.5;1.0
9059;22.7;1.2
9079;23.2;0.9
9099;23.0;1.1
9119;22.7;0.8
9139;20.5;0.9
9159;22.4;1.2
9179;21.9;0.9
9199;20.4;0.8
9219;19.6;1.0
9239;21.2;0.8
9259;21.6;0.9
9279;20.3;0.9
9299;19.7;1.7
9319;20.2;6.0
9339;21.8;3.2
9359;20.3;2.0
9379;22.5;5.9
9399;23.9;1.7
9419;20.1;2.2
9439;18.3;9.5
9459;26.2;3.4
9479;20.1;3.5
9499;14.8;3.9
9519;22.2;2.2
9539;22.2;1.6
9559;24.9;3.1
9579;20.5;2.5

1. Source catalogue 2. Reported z 0.30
